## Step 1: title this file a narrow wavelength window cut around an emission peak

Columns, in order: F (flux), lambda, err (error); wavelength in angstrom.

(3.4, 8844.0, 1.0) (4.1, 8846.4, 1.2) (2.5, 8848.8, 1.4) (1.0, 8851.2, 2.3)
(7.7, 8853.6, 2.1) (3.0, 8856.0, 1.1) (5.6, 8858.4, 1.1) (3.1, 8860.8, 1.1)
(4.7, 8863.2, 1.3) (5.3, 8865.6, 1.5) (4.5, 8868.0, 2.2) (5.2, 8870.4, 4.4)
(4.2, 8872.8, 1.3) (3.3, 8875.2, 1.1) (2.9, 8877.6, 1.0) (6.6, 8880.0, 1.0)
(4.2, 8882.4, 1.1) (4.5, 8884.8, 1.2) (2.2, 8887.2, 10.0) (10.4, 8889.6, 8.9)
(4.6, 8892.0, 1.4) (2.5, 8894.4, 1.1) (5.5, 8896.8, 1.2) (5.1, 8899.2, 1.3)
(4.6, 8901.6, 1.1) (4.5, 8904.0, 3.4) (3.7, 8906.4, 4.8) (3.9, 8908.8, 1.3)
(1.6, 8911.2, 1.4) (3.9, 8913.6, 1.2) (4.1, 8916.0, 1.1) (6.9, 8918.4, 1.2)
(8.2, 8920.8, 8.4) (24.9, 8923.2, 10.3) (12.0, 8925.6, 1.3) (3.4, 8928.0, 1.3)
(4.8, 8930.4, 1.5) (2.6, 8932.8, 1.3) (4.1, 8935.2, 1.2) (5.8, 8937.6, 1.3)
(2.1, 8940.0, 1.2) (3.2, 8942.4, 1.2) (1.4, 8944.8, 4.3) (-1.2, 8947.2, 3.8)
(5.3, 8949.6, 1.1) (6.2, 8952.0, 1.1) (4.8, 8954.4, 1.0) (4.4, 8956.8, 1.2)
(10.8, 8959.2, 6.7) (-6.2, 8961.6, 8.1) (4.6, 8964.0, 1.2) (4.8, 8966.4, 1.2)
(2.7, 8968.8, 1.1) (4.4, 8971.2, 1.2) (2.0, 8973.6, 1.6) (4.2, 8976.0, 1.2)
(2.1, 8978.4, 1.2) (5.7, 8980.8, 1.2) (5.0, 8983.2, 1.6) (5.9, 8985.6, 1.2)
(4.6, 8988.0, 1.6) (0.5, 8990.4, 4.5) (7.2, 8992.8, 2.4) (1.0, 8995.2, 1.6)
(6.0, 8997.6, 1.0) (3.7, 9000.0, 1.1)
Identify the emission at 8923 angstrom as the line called [O III]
